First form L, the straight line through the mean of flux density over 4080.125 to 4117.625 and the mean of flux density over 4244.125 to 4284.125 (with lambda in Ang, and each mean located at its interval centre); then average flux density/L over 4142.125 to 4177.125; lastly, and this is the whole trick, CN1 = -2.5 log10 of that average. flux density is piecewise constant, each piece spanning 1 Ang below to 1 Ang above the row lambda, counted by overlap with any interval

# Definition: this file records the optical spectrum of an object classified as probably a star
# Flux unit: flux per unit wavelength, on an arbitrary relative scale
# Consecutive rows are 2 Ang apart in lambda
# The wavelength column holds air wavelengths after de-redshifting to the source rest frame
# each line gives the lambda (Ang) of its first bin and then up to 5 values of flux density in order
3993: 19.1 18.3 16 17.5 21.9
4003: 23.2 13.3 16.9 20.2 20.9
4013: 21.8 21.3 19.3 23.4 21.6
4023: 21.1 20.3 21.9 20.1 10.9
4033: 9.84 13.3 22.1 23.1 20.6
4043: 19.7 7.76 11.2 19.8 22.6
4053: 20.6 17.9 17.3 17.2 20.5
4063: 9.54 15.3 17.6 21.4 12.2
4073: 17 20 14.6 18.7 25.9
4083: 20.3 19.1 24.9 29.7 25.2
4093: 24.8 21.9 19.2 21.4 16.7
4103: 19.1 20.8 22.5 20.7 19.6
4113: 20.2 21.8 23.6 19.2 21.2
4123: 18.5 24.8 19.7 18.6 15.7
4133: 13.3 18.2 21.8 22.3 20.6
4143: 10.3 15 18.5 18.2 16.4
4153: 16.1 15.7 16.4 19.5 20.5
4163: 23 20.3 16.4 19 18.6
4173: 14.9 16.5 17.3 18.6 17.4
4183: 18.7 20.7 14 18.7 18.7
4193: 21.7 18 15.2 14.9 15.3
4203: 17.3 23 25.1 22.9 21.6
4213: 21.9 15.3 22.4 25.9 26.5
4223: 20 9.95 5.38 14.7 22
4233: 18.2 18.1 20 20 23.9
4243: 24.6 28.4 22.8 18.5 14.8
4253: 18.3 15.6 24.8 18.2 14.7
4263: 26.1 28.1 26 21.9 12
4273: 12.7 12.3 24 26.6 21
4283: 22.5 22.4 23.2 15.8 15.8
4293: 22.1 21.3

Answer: 0.22 mag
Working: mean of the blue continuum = 21.9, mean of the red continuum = 20.4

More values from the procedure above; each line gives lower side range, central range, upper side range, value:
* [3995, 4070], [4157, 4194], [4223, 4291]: 0.035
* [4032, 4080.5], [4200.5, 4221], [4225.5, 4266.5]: -0.114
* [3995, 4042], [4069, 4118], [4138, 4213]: -0.114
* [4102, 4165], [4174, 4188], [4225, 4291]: 0.102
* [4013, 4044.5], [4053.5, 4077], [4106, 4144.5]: 0.145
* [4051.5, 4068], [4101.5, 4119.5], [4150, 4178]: -0.184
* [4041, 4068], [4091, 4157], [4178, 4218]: -0.083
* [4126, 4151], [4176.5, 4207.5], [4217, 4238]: -0.018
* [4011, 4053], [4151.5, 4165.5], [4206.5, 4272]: 0.056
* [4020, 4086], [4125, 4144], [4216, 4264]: 0.030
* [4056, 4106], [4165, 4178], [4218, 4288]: 0.147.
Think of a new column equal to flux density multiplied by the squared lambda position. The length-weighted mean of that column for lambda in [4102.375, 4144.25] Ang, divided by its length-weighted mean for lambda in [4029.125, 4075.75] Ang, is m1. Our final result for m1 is 1.2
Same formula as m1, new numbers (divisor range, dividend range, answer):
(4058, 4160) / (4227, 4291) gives 1.12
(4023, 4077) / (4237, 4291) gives 1.32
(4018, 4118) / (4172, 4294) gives 1.09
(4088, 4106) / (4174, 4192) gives 0.84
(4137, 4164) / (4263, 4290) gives 1.23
